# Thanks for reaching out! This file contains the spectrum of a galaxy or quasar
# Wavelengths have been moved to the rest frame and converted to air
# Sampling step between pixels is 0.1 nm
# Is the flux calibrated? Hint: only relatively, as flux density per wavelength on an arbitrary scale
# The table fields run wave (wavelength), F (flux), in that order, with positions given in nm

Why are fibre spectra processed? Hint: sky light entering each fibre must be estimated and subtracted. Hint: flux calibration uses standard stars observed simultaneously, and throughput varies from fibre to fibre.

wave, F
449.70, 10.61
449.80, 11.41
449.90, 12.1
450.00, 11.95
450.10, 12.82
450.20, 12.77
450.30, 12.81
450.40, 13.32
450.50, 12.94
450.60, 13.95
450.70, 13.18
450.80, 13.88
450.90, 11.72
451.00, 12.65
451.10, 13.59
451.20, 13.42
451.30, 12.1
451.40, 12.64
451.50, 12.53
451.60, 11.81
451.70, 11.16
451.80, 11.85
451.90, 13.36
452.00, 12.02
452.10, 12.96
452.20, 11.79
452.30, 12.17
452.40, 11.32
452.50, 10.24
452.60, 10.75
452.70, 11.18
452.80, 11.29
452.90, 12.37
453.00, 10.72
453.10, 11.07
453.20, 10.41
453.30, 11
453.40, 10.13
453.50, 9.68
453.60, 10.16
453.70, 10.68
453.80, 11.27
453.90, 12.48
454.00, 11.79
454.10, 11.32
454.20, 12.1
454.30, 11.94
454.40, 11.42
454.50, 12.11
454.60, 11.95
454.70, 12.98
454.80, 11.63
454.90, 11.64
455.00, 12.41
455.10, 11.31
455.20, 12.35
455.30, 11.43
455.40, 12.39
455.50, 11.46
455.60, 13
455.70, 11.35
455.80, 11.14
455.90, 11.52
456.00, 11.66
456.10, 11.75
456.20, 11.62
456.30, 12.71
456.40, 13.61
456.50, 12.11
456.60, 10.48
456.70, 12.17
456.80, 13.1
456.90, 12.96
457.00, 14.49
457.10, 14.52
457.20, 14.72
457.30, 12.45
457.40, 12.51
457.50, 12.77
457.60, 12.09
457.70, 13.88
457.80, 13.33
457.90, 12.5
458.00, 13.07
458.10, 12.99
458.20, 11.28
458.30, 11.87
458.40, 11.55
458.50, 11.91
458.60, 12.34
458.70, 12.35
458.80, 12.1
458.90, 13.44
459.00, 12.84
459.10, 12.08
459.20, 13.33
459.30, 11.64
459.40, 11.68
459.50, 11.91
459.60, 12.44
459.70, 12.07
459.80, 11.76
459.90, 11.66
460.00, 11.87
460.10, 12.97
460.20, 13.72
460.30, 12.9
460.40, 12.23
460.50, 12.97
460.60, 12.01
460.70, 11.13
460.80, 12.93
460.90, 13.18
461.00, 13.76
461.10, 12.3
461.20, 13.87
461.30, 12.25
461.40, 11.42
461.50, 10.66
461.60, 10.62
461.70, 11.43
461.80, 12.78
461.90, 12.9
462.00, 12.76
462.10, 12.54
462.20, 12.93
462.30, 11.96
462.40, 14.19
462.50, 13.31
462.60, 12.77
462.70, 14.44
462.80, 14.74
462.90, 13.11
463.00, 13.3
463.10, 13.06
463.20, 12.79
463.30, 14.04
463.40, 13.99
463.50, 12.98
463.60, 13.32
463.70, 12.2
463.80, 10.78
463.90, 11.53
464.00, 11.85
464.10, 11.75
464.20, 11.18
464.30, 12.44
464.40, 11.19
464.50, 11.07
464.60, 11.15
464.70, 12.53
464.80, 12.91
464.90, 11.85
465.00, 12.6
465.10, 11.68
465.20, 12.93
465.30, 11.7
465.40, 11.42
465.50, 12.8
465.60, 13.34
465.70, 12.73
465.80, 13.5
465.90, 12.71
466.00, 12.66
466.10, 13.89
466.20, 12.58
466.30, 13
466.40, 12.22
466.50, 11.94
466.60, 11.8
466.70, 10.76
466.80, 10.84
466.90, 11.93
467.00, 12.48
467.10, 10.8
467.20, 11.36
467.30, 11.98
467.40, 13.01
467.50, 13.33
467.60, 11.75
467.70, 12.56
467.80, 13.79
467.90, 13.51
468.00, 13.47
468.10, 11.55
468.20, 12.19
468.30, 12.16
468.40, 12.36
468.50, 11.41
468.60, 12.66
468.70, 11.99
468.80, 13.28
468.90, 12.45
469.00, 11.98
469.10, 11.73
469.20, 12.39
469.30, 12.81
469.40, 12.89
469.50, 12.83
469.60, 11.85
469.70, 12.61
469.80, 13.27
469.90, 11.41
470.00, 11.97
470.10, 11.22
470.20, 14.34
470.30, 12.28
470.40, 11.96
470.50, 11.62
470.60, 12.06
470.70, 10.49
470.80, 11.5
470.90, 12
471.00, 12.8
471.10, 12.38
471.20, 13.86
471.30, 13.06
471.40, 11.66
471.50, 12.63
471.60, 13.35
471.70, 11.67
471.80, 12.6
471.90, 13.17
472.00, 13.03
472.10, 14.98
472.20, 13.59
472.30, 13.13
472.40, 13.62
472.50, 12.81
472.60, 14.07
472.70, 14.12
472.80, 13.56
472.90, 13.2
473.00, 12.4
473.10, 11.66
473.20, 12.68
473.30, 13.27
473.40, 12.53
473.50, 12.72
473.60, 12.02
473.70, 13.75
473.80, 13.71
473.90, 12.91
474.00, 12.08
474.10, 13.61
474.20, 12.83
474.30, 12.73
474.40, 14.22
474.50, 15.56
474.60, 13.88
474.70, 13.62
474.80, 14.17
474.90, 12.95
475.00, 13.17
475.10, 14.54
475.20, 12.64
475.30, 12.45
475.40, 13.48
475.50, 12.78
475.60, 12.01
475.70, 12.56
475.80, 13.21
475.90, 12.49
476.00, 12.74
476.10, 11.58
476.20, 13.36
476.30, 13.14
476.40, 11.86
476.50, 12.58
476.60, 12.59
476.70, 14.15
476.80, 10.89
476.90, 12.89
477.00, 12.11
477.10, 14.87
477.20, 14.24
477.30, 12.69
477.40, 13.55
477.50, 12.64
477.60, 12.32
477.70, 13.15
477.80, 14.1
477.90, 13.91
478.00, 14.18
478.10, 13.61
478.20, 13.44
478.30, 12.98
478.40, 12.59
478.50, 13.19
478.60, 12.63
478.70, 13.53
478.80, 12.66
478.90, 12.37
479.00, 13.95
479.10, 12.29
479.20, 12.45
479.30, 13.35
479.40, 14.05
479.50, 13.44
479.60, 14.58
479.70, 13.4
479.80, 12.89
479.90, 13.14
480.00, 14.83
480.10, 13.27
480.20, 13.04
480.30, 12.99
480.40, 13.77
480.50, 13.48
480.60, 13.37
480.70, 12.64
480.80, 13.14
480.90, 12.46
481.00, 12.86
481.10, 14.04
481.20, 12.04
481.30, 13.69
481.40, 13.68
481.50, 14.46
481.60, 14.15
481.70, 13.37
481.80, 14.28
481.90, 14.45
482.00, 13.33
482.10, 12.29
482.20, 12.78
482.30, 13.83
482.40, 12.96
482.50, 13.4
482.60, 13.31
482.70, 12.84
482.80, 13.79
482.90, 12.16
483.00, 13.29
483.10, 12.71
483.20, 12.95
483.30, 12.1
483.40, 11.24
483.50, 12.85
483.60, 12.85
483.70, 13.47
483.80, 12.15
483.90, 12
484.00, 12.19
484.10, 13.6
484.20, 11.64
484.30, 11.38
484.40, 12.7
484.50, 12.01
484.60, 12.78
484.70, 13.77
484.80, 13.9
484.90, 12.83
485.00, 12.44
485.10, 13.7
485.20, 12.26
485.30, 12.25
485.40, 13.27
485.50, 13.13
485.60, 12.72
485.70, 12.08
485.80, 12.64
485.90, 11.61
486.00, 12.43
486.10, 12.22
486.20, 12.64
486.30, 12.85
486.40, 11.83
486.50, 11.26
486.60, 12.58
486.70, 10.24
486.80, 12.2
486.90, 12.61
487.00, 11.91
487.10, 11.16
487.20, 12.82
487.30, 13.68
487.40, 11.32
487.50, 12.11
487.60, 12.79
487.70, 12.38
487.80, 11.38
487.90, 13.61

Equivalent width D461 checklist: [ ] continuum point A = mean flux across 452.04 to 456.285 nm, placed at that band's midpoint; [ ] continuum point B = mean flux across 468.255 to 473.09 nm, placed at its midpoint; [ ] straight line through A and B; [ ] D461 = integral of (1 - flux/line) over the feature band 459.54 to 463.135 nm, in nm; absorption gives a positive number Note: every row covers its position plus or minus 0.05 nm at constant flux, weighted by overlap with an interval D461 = -0.190 nm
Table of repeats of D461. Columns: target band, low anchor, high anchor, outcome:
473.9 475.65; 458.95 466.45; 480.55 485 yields -0.072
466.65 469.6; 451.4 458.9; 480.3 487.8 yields 0.014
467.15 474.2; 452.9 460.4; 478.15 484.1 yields 0.037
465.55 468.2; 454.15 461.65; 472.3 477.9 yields 0.060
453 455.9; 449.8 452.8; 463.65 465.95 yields 0.183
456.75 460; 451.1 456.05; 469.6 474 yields -0.177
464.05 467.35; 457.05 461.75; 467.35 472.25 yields 0.101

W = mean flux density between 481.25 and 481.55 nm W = 13.9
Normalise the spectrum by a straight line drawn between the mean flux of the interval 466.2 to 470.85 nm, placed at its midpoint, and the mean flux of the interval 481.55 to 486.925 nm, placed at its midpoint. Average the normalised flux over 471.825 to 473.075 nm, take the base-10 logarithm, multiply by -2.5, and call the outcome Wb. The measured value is -0.09 mag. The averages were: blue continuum 12.2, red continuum 12.7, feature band 13.4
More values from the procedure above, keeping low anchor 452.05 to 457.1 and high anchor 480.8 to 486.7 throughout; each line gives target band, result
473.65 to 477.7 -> -0.05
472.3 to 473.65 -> -0.05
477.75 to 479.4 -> -0.05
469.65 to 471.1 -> 0.02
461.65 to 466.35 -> -0.05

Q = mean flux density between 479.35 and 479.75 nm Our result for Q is 13.9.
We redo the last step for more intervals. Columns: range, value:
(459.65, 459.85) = 11.9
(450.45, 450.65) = 13.4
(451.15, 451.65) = 12.5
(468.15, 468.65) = 12.2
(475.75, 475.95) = 12.9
